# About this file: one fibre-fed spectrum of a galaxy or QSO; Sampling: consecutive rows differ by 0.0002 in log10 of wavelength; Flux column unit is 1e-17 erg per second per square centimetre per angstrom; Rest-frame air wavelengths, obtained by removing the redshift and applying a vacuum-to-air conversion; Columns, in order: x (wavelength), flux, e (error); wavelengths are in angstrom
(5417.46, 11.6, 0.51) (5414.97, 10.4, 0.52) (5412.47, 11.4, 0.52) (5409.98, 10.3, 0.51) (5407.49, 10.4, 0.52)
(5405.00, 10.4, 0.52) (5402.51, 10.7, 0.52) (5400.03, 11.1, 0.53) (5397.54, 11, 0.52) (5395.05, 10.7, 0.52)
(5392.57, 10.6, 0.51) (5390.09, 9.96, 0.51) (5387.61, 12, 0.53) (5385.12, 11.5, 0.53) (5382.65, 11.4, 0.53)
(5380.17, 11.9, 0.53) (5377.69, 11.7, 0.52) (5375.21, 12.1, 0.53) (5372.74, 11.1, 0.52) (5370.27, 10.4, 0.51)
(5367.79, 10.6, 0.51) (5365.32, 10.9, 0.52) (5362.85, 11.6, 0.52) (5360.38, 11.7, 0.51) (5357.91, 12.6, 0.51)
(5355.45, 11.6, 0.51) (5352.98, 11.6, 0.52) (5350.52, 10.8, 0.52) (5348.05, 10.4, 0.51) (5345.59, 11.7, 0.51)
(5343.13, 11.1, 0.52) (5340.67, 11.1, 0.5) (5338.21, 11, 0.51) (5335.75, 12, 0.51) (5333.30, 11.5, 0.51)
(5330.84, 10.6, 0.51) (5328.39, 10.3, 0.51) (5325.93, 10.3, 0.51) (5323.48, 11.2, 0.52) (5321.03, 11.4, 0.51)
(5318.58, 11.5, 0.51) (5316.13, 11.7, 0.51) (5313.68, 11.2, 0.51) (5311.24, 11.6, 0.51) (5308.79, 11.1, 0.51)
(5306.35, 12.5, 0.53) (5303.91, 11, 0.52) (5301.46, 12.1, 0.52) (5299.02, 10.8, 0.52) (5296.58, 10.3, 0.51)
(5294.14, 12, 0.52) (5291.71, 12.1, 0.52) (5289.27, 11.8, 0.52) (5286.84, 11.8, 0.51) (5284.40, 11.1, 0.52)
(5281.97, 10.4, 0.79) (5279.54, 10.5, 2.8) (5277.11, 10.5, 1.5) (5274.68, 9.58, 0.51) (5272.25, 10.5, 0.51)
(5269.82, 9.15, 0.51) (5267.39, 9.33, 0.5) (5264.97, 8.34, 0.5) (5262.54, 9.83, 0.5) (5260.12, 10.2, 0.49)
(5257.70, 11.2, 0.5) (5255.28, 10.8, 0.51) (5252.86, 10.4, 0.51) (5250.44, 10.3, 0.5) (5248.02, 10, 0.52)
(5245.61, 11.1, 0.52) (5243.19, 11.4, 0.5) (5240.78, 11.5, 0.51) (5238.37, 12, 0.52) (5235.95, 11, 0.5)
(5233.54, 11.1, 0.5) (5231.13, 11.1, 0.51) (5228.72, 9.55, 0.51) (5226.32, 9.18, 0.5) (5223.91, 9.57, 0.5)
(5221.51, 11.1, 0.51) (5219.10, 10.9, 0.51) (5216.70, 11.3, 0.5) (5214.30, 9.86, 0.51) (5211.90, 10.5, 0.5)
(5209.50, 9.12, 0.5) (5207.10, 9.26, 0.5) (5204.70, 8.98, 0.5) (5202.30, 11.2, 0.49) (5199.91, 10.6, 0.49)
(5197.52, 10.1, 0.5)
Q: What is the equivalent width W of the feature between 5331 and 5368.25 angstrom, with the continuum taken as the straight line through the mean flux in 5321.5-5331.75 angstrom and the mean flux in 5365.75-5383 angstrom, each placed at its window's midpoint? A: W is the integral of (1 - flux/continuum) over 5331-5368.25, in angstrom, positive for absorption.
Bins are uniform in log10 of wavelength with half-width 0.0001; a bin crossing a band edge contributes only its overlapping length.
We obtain -1.3 angstrom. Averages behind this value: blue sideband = 10.7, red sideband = 11.3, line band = 11.3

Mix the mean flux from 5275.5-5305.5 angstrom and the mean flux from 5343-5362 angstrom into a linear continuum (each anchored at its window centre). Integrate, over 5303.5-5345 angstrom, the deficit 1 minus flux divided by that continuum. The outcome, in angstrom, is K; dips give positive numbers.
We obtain 0.3 angstrom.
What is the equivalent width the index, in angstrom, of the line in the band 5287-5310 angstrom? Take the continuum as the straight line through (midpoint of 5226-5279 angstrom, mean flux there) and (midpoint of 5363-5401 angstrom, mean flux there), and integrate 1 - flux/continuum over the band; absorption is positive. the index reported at -1.9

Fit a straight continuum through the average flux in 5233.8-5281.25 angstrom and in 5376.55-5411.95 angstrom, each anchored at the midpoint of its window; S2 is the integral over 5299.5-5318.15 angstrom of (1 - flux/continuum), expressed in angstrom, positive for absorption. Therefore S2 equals -1.64 angstrom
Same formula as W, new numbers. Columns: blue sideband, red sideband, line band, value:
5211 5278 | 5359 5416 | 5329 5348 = -0.7 angstrom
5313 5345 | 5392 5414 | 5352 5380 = -1.3 angstrom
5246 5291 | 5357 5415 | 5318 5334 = -0.3 angstrom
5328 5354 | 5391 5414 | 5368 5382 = -0.6 angstrom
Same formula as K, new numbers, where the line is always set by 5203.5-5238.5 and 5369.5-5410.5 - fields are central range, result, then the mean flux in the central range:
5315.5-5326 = -0.6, 11.3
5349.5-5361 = -0.8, 11.7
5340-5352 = -0.2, 11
